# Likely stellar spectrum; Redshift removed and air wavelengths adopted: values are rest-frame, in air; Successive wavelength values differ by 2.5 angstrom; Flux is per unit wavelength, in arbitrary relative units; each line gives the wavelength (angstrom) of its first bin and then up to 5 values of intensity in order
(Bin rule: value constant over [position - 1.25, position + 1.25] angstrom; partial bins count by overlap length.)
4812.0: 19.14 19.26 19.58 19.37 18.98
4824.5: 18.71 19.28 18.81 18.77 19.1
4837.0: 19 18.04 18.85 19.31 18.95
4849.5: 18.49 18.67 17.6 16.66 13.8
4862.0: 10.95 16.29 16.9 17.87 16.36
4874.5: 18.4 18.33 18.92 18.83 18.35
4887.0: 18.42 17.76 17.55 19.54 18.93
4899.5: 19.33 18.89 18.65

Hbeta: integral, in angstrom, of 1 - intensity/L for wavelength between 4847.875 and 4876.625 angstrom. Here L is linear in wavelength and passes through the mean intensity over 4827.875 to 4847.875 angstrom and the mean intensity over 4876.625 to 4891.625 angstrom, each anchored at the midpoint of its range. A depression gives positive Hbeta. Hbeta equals 3.1 angstrom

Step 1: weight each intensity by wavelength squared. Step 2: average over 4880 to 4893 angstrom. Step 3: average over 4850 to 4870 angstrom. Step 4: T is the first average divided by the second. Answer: 1.14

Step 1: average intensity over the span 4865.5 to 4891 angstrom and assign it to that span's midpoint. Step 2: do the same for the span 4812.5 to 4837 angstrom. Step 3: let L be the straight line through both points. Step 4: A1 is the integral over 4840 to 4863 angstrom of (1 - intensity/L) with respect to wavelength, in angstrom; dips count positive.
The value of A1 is 1.8 angstrom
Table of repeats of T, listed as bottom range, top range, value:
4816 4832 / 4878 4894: 0.99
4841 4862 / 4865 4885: 1.04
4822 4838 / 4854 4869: 0.82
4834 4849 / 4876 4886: 1.00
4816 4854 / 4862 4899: 0.96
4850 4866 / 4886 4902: 1.19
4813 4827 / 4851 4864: 0.82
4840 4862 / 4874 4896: 1.08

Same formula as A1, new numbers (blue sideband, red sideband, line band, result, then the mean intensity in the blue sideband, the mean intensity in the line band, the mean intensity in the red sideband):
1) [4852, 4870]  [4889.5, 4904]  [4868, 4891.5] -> -1.02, 15.8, 18.1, 18.7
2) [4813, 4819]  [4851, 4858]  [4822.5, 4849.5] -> -0.56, 19.4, 18.9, 17.6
